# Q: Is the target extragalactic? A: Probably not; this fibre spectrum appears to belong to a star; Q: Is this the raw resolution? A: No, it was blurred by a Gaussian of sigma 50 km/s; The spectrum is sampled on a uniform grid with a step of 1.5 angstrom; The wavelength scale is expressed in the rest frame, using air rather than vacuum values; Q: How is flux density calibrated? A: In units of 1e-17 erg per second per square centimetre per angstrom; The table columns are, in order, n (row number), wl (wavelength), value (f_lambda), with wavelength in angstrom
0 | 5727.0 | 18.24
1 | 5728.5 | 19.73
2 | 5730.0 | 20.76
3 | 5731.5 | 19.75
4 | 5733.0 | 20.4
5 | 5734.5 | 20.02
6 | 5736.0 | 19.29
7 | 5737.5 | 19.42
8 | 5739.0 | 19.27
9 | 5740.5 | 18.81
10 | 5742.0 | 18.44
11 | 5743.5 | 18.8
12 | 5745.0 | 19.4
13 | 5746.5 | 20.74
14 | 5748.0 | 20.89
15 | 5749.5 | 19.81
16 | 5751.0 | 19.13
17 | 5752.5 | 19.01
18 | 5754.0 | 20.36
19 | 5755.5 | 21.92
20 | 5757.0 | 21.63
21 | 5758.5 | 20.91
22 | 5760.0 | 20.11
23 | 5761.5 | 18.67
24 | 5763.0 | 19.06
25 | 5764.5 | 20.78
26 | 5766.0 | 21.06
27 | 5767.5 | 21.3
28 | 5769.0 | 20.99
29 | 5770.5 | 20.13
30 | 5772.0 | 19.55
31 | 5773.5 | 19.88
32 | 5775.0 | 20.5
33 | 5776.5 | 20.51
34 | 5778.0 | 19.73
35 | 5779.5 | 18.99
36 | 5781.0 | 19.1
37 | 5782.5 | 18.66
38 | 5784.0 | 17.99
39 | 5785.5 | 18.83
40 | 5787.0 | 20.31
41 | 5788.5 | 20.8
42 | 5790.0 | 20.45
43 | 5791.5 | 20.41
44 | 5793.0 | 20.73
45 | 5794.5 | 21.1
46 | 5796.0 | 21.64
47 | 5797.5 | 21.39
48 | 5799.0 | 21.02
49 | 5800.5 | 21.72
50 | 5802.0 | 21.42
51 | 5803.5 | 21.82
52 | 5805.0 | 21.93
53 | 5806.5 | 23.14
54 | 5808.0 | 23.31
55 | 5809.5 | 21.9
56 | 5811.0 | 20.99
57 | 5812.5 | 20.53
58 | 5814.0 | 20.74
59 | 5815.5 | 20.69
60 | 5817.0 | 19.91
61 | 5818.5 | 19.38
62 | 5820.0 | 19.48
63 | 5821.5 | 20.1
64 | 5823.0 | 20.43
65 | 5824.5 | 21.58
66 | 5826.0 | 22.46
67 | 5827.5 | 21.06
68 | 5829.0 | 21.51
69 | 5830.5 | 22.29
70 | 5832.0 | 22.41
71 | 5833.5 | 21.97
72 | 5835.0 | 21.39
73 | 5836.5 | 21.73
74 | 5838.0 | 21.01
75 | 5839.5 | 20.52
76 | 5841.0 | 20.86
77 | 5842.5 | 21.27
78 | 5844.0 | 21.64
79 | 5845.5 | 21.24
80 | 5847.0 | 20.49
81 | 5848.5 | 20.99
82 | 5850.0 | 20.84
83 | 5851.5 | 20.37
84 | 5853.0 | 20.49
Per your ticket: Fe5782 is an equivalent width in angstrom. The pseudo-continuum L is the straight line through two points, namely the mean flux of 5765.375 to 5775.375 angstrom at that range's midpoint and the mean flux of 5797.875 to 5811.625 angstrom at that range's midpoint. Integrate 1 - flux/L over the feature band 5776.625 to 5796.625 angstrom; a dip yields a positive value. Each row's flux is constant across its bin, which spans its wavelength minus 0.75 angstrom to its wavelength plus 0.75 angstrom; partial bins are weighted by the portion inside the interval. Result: 1.2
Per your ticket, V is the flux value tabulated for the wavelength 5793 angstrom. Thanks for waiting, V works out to 20.73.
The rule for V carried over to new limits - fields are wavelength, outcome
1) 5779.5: 18.99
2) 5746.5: 20.74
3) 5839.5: 20.52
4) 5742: 18.44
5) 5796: 21.64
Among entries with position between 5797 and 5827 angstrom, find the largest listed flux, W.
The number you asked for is 23.31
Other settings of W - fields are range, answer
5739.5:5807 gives 23.14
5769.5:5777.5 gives 20.51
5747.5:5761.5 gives 21.92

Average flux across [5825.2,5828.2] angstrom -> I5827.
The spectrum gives 21.8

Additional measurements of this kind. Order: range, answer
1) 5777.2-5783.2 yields 19.1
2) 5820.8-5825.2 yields 20.7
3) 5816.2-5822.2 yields 19.7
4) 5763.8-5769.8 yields 21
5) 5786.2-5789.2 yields 20.5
